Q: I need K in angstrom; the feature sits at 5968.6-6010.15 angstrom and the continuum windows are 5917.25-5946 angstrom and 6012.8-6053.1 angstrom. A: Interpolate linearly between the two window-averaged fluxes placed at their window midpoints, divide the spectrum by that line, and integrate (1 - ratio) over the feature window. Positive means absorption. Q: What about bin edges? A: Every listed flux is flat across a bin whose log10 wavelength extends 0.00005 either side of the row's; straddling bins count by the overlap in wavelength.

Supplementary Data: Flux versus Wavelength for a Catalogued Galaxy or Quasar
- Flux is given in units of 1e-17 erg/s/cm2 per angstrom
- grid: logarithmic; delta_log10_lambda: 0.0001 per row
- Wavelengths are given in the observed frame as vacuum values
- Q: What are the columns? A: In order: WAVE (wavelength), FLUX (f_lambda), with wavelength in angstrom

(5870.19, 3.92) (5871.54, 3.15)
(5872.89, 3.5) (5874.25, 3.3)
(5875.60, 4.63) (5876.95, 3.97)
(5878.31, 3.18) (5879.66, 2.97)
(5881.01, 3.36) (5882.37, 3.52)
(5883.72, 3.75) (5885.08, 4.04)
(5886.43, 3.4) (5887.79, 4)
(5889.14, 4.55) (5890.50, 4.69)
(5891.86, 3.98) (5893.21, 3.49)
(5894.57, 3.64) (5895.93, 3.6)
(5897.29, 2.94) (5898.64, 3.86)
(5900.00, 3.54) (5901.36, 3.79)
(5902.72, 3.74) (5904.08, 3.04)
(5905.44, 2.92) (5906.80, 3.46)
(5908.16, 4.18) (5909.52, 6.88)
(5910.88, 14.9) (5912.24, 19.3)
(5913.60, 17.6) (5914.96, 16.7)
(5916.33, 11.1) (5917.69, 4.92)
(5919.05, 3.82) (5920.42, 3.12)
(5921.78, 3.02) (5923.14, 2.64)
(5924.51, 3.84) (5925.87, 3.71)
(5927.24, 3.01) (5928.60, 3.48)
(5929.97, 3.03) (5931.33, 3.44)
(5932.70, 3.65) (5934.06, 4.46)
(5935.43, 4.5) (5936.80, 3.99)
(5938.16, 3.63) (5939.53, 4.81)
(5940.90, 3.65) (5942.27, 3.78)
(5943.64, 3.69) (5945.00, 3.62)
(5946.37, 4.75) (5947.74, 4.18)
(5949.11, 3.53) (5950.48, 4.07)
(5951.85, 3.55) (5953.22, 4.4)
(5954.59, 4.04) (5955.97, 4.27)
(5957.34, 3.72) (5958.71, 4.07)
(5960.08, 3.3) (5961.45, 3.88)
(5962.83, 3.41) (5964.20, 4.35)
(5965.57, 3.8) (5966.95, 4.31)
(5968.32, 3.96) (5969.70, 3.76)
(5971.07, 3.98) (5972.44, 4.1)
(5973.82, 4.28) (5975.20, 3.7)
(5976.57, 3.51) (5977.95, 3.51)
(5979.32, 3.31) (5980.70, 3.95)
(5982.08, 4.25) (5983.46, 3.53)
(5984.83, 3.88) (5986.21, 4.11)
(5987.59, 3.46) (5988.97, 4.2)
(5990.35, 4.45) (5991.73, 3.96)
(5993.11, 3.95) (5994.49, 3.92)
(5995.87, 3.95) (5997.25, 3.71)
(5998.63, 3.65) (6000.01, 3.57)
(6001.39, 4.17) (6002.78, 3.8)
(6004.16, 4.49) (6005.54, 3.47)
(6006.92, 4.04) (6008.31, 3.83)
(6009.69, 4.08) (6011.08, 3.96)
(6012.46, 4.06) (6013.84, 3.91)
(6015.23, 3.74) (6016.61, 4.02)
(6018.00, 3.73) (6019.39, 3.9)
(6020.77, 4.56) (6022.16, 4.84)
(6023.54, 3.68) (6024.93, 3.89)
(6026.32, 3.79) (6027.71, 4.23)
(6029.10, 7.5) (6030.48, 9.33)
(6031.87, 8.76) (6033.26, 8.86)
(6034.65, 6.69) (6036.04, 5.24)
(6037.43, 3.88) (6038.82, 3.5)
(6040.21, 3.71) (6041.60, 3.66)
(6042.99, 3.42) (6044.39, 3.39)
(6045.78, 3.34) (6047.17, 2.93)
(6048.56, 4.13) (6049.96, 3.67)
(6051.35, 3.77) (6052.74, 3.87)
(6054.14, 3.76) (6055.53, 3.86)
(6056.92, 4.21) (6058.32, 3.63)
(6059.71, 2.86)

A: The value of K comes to 3.3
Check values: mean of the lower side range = 3.71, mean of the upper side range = 4.62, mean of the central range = 3.89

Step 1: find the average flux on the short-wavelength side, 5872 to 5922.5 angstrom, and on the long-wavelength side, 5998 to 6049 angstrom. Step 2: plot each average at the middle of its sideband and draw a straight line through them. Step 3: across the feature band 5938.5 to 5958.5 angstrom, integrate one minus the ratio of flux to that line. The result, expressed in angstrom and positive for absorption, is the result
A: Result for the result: 4.11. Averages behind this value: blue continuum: 5.41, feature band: 4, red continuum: 4.48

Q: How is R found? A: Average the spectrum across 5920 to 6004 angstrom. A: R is 3.83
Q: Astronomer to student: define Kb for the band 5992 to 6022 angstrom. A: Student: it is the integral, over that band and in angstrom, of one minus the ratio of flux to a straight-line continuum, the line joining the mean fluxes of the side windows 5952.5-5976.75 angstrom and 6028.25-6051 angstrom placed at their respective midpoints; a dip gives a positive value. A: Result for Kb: 4.2 angstrom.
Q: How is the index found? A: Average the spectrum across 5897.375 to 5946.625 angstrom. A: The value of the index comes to 5.46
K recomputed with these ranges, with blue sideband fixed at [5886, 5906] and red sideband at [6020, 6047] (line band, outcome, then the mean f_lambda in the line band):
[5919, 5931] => 2.1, 3.27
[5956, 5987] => 3.9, 3.86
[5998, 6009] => 2.0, 3.88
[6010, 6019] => 1.7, 3.91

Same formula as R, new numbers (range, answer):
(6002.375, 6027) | 3.99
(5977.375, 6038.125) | 4.45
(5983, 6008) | 3.91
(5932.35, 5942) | 4.1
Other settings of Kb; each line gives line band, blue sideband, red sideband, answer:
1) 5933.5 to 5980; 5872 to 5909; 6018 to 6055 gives 2.17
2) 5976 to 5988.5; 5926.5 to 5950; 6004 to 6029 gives 0.76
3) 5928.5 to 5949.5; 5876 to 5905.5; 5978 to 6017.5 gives -0.75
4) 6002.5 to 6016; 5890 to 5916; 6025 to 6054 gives 3.37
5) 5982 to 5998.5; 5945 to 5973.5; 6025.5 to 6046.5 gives 2.08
